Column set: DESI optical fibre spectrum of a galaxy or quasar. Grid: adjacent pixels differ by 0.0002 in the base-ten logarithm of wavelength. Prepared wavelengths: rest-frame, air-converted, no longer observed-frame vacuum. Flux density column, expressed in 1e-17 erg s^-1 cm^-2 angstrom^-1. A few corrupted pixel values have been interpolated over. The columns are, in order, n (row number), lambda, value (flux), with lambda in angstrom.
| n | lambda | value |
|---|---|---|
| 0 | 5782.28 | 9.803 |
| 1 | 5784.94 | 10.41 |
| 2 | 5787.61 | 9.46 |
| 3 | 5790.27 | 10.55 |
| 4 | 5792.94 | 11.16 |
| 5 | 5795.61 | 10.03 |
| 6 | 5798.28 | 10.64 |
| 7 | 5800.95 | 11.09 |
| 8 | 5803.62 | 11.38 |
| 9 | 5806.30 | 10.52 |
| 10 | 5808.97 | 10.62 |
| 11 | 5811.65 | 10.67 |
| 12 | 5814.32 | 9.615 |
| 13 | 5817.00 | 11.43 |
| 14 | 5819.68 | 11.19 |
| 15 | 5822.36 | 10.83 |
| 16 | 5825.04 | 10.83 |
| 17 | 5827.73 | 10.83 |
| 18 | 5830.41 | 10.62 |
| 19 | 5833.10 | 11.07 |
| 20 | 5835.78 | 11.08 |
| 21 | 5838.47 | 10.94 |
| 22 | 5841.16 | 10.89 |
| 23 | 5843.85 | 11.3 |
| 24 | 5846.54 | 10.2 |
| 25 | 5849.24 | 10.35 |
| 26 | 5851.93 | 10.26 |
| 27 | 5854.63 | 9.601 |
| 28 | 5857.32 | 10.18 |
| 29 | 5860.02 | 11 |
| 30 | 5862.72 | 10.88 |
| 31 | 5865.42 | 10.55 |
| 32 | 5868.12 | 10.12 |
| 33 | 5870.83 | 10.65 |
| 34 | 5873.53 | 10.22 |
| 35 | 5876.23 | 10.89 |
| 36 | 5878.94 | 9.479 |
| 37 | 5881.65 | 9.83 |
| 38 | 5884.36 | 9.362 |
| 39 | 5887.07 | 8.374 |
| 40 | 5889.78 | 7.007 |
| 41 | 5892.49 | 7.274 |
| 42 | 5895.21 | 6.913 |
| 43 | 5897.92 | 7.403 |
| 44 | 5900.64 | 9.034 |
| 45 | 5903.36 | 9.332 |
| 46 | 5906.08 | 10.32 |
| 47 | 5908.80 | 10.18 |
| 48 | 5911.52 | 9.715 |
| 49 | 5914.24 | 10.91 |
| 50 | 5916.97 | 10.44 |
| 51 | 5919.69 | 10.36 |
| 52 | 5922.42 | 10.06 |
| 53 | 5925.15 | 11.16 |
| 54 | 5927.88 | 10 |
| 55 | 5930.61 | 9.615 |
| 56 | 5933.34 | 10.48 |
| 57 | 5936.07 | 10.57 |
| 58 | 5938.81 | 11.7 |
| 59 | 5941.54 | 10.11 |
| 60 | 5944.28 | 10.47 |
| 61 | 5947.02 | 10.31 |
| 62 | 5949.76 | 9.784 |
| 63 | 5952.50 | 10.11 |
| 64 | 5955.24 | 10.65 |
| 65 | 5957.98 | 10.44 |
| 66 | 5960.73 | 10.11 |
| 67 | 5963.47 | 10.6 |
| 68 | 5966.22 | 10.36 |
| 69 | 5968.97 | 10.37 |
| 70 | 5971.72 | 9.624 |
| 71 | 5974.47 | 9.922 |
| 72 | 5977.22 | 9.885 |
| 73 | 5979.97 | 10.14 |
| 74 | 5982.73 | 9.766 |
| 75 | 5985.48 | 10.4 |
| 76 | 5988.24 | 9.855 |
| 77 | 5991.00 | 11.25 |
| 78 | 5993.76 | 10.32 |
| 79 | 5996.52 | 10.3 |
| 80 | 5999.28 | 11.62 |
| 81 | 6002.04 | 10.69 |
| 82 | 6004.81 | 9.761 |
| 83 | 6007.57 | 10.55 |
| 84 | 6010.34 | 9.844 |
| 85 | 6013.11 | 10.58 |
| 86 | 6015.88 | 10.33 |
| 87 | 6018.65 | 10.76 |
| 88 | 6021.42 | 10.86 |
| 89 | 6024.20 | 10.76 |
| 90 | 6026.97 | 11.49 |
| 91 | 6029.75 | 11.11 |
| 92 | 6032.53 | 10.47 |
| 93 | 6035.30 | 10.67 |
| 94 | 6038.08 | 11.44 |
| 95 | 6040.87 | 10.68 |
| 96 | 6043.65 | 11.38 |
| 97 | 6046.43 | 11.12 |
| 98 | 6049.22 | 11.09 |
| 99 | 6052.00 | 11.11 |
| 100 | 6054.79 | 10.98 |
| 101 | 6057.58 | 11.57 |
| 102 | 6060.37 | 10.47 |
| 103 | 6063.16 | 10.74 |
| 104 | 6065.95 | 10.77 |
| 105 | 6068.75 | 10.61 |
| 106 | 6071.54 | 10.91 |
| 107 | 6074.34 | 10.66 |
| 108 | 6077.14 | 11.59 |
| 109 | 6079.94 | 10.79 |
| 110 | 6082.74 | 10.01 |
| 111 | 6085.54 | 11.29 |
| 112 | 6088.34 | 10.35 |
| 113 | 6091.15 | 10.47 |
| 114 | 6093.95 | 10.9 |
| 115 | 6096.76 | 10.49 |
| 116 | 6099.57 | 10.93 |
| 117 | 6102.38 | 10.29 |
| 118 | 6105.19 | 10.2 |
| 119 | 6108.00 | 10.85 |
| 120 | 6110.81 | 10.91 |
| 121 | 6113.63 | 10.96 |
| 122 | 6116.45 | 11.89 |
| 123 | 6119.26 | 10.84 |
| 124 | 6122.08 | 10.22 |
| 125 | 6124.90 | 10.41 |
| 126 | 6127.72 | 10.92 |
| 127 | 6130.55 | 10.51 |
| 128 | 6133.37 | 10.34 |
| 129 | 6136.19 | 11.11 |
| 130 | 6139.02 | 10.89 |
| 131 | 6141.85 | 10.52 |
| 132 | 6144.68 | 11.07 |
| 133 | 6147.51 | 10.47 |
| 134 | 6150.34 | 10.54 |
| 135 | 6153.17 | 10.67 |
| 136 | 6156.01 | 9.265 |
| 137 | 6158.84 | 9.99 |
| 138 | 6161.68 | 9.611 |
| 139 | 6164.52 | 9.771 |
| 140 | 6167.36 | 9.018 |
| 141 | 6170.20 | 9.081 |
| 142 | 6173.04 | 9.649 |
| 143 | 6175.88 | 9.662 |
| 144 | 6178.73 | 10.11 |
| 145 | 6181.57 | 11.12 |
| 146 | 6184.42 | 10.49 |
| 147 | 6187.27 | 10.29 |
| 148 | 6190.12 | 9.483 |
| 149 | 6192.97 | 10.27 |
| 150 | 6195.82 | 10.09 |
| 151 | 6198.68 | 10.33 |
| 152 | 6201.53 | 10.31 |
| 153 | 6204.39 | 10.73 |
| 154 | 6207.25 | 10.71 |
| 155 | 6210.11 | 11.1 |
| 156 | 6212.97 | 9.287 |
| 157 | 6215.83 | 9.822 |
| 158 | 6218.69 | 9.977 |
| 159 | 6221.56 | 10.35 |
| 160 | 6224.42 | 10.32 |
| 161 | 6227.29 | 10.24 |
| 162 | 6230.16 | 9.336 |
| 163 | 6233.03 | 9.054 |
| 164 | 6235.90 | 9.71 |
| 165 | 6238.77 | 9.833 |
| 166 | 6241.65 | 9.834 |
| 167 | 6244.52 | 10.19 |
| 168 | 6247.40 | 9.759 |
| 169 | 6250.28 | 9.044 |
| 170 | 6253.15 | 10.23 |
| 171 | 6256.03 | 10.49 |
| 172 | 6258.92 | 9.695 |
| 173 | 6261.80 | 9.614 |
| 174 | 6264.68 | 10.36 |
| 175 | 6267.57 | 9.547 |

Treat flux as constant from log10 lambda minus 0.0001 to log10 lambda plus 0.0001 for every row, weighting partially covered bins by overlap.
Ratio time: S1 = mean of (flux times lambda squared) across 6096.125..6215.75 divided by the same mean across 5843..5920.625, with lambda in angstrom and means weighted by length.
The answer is 1.2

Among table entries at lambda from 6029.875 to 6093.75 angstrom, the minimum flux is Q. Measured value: 10.01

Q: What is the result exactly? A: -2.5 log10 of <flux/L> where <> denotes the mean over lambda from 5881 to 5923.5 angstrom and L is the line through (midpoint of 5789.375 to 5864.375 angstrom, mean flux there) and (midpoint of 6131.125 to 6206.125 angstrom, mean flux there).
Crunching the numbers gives 0.16 mag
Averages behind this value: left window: 10.7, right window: 10.2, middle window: 9.14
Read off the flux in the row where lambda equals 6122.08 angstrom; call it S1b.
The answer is 10.22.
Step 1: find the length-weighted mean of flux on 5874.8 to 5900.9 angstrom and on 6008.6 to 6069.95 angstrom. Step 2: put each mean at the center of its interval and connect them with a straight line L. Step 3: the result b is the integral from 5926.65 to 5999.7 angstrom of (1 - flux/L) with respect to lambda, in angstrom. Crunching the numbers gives -4.7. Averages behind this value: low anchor 8.54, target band 10.3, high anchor 10.9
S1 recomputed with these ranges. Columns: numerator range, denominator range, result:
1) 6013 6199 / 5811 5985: 1.12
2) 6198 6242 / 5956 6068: 1.01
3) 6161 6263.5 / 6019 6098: 0.96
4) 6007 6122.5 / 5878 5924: 1.24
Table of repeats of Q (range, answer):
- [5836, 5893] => 7.007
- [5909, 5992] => 9.615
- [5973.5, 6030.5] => 9.761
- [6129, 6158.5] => 9.265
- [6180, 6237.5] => 9.054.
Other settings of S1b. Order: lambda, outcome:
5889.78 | 7.007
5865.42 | 10.55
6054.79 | 10.98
